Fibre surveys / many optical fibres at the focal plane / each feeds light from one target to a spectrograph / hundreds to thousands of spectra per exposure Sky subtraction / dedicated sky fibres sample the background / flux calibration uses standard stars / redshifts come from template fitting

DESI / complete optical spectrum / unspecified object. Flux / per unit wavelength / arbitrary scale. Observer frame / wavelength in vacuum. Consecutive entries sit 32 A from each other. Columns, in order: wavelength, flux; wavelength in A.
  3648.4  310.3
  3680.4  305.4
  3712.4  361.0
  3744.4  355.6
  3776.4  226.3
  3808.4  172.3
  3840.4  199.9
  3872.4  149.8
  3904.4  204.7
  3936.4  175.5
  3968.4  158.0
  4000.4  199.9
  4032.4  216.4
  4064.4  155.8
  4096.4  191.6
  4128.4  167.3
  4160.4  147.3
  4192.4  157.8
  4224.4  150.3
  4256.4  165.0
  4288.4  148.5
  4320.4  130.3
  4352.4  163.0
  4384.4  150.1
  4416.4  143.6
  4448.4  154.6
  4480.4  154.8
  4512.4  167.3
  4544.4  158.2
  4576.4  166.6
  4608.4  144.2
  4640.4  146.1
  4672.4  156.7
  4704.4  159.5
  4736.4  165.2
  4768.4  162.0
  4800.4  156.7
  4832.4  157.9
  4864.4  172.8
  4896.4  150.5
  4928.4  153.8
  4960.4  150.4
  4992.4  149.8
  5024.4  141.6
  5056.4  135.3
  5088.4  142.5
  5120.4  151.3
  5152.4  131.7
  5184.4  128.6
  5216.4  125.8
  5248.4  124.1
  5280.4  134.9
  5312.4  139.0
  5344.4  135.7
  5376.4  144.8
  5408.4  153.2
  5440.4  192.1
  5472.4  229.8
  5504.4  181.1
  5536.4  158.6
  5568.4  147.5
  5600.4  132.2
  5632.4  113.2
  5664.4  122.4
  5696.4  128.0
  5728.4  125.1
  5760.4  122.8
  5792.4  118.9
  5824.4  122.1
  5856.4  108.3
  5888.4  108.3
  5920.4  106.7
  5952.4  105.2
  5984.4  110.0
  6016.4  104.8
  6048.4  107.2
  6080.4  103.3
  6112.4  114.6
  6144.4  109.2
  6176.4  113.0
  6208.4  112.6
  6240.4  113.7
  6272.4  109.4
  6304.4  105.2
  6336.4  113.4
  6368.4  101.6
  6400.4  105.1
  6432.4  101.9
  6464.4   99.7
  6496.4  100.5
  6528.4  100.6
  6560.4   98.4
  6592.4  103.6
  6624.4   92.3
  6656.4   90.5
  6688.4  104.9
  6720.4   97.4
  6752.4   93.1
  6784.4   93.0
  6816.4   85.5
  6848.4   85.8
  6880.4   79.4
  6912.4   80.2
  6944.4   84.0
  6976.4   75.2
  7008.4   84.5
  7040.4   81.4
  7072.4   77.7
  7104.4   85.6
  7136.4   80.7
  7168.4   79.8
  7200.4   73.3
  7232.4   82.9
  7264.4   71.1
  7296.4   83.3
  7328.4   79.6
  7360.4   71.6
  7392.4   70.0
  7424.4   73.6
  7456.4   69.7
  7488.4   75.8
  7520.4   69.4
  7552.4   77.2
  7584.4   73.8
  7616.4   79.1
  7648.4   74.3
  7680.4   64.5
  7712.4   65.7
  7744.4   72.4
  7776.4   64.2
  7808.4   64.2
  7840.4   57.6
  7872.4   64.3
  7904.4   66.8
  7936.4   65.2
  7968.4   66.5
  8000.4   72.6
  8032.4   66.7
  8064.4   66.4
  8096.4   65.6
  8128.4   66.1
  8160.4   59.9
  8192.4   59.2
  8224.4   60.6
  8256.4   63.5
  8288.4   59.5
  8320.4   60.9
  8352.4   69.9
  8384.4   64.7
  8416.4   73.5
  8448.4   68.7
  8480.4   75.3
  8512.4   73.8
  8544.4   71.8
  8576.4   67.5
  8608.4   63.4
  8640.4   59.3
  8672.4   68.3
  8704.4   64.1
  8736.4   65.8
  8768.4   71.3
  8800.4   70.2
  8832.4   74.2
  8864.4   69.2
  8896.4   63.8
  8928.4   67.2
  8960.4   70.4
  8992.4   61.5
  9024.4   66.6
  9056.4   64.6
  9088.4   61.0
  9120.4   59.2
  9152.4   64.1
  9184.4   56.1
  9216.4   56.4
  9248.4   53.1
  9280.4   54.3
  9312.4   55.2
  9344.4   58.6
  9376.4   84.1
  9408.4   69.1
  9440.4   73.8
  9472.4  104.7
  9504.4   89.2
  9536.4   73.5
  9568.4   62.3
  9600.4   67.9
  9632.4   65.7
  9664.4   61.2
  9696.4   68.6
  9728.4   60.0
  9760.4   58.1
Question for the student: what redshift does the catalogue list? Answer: 0.955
